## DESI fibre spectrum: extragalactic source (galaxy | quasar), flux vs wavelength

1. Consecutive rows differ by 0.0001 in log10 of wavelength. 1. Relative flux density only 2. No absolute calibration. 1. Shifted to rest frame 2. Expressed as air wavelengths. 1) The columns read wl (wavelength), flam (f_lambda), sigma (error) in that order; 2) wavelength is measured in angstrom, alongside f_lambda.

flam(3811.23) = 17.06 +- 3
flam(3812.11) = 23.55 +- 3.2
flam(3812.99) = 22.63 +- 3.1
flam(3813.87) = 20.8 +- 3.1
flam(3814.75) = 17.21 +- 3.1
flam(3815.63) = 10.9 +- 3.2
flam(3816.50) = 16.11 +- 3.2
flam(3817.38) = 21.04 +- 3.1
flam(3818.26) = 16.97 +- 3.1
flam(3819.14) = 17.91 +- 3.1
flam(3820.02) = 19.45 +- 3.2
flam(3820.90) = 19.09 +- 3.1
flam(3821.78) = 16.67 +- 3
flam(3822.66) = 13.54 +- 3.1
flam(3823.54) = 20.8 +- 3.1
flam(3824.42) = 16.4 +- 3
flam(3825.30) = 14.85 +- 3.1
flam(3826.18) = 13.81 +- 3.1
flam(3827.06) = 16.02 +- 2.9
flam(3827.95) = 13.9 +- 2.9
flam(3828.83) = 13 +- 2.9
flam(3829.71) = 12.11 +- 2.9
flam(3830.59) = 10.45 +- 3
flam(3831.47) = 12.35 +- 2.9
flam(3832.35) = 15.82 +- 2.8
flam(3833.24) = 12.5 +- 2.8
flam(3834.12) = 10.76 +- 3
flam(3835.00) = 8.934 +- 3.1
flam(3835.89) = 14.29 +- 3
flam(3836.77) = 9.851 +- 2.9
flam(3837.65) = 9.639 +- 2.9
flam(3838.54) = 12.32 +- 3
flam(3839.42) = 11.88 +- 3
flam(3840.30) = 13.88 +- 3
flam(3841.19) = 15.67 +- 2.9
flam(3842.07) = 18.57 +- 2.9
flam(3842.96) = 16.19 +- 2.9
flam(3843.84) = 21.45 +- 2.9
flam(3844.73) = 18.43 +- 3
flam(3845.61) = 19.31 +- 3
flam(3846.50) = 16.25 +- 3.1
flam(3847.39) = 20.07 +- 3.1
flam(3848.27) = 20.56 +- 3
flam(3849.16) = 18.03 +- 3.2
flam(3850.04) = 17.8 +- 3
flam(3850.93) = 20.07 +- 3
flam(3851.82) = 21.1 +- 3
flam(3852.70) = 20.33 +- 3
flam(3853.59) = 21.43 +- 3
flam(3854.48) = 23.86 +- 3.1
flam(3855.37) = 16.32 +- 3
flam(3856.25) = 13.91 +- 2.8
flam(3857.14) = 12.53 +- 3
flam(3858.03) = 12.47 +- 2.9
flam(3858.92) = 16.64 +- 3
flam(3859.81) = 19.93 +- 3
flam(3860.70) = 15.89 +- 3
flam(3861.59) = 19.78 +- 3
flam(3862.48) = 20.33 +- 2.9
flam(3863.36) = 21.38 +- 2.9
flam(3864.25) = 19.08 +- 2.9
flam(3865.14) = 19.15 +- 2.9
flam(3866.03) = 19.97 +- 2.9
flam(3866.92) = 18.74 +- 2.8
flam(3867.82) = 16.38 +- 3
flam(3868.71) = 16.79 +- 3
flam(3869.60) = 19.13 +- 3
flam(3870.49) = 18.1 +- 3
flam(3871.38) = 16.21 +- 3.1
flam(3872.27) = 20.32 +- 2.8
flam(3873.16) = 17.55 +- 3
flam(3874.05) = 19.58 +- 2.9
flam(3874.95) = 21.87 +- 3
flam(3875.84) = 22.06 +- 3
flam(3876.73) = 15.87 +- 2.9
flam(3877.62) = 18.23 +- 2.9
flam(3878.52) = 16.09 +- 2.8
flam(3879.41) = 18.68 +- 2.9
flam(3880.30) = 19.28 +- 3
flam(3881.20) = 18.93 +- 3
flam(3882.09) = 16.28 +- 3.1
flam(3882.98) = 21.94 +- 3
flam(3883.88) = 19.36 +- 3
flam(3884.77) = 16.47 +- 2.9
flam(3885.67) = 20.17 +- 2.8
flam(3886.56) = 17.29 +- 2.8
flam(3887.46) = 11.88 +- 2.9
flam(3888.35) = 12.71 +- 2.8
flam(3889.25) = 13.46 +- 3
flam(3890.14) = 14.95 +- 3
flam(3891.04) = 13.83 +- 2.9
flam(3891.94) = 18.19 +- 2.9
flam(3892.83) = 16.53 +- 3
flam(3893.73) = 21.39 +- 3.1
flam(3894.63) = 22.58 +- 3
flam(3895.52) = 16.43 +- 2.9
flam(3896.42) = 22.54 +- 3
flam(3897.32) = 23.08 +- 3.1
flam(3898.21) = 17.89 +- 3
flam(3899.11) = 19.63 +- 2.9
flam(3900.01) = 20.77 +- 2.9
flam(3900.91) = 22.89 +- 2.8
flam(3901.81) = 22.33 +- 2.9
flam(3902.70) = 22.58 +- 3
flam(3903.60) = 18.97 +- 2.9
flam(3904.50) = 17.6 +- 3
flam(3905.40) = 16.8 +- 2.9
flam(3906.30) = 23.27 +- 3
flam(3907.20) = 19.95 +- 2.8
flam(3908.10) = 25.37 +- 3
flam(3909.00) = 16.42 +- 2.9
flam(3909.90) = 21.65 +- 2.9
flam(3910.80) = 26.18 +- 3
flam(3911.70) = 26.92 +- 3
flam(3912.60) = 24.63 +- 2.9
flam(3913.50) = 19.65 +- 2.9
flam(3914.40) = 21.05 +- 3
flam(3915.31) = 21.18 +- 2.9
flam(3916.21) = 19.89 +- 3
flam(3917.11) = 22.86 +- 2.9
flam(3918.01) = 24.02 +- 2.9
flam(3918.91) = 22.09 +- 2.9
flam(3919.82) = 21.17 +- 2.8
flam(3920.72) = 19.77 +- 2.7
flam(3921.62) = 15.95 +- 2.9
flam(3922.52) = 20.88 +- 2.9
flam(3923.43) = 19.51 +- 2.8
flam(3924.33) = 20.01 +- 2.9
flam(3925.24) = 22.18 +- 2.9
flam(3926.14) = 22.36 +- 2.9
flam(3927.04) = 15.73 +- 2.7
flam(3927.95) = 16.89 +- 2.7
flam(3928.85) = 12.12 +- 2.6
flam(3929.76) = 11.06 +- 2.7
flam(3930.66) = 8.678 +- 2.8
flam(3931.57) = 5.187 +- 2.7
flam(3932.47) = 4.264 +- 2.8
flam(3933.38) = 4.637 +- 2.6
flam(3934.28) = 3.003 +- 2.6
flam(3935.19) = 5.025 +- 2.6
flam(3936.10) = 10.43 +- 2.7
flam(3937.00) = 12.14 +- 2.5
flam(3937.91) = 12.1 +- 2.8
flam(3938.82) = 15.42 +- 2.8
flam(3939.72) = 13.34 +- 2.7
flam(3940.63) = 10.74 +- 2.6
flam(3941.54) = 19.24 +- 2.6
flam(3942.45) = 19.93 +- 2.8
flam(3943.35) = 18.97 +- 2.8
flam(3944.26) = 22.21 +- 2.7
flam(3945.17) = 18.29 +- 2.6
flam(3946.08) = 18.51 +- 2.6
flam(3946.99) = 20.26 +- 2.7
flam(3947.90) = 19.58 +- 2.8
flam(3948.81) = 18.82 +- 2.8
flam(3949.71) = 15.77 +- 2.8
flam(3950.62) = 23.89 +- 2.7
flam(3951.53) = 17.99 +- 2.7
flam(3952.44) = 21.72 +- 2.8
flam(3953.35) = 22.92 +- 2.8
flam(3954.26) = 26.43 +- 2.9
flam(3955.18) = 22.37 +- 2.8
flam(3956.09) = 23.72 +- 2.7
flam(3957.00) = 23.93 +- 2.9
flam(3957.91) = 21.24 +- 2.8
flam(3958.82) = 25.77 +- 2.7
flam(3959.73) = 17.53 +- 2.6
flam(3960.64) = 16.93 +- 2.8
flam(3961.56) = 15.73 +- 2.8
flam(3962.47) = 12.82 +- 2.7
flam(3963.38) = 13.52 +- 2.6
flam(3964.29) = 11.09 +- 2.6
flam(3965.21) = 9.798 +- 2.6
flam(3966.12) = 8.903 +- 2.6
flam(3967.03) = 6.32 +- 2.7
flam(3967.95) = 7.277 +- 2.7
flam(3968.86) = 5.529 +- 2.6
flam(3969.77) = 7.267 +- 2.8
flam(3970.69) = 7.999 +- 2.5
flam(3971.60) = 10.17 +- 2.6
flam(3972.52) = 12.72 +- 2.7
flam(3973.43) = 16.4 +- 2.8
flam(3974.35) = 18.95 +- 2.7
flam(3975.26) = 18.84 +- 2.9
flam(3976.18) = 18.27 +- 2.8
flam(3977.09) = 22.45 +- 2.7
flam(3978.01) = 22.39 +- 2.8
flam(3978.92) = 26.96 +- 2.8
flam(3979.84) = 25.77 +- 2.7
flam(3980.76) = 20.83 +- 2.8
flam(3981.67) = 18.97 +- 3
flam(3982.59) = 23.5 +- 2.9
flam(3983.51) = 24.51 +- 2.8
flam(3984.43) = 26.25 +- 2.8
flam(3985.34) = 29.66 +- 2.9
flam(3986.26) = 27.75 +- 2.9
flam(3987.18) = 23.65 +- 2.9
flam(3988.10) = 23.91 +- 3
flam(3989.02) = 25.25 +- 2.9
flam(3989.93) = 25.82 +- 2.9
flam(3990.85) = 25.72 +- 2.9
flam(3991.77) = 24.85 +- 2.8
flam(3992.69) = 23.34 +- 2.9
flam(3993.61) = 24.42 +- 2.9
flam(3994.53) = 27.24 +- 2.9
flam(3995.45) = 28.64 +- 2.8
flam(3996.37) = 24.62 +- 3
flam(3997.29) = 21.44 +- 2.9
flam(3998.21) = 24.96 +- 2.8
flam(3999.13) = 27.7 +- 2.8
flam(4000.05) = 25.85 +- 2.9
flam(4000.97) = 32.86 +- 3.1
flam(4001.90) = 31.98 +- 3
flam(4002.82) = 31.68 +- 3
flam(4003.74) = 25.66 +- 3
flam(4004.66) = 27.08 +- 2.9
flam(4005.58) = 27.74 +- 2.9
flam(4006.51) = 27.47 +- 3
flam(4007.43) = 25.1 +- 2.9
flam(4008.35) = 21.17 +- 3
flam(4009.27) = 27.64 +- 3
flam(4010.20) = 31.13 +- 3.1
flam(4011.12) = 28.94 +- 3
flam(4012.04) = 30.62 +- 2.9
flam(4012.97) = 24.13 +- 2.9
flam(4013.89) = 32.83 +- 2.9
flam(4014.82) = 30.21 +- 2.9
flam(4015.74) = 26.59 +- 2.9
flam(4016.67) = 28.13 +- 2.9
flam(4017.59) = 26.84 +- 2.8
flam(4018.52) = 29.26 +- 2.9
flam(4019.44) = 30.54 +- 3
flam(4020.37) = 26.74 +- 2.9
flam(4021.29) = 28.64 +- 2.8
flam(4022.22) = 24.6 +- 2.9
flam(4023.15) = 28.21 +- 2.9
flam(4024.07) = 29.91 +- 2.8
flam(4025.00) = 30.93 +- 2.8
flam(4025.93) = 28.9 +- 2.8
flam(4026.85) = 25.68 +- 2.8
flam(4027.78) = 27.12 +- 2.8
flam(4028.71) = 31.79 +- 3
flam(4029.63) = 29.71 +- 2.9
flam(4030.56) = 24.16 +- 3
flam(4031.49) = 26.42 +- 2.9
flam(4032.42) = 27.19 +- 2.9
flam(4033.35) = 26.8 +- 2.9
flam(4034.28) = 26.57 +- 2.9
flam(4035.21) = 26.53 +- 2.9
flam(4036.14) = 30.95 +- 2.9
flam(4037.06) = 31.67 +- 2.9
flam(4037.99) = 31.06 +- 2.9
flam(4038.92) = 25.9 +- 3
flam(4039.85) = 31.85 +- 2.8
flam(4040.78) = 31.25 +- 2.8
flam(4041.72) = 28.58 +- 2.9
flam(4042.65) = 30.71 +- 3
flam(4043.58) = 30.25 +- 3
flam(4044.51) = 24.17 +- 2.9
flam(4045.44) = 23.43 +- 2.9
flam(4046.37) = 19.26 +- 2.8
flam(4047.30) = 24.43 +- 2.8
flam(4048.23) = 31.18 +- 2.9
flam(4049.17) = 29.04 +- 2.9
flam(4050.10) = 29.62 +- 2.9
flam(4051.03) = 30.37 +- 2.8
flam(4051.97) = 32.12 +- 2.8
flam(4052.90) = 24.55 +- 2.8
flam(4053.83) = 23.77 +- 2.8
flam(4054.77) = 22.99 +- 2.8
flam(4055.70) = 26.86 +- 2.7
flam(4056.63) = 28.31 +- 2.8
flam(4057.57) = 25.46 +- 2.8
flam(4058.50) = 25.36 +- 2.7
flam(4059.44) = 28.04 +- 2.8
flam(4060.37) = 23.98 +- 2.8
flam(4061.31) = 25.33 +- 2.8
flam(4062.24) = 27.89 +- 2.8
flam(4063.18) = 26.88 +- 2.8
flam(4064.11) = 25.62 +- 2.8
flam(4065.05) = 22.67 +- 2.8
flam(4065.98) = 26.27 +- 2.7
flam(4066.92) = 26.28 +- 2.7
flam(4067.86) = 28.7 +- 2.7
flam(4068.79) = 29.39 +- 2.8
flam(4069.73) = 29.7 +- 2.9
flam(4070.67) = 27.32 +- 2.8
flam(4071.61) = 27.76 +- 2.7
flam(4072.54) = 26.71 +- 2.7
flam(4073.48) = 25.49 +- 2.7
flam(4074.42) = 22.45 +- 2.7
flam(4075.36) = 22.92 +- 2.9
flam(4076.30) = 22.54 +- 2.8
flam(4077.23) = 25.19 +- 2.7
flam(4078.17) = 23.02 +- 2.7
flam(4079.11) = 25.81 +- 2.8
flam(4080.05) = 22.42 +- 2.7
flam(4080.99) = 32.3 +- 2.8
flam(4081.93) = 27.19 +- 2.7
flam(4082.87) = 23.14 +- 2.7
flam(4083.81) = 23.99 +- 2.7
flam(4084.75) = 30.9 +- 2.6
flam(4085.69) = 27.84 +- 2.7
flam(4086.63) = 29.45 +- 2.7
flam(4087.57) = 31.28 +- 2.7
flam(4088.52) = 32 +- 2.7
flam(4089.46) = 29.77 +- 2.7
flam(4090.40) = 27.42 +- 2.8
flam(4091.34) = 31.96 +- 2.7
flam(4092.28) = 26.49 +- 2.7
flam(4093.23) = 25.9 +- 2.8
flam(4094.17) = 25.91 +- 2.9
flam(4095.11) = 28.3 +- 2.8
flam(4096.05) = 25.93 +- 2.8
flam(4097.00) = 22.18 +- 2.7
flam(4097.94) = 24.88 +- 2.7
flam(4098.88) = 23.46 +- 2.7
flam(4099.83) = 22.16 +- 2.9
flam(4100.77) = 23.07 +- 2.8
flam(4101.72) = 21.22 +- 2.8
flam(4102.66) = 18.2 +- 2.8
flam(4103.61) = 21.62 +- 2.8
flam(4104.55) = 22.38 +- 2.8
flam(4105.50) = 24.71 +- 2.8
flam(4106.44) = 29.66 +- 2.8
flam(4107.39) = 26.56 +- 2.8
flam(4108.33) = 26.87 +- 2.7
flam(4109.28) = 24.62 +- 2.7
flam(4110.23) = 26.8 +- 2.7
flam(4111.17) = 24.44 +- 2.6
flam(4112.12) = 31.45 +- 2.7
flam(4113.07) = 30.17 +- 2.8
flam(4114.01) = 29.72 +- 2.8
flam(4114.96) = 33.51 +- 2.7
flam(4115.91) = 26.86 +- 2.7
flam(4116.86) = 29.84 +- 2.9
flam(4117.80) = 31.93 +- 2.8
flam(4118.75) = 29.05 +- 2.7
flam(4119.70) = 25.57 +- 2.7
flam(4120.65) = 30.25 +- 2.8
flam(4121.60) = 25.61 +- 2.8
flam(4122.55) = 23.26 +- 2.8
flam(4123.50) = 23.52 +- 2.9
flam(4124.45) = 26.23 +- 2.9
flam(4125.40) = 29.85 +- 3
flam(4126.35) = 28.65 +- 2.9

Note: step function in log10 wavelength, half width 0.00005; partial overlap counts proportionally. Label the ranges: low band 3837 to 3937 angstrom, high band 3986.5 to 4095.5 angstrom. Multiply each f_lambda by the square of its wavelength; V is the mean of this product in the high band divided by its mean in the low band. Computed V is 1.6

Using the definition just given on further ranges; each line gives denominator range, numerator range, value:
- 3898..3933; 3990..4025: 1.50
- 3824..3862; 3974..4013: 1.74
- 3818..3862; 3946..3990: 1.25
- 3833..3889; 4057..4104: 1.68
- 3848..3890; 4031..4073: 1.65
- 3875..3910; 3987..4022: 1.52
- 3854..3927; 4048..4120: 1.52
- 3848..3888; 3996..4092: 1.63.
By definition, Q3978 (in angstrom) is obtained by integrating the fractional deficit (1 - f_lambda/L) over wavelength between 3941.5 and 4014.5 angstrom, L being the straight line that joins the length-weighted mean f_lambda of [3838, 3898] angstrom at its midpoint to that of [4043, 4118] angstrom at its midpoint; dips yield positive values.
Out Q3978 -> 2.7 angstrom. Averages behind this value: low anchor 18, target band 21.7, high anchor 26.5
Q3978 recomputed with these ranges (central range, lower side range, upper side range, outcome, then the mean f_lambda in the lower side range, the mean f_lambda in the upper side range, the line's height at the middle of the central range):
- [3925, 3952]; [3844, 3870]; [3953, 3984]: 4.6 angstrom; 18.5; 17.3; 17.6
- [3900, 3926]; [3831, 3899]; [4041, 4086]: -2.3 angstrom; 17.4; 26.4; 19.6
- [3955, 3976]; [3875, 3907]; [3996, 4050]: 8.2 angstrom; 18.7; 27.9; 23.9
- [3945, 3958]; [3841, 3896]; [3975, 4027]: 1.3 angstrom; 18.1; 26.4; 23.3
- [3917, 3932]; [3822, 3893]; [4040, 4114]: 1.6 angstrom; 16.8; 26.4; 19.7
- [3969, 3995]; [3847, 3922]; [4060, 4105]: 1.4 angstrom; 19.2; 25.9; 22.5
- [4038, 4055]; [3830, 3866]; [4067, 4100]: -1.7 angstrom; 16.5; 26.7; 25.1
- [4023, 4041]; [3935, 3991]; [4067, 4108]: -4.8 angstrom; 18.3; 26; 22.6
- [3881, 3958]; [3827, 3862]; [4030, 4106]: 4.4 angstrom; 15.9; 26.5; 19.4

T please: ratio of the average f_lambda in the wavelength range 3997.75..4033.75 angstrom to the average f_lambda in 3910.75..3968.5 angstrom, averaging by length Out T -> 1.7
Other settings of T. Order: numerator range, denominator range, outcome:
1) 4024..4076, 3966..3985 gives 1.61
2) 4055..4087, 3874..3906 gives 1.41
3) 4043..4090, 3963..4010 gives 1.23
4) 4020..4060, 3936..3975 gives 1.71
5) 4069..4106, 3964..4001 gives 1.27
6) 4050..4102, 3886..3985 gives 1.49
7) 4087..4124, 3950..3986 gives 1.46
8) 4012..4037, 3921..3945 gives 2.01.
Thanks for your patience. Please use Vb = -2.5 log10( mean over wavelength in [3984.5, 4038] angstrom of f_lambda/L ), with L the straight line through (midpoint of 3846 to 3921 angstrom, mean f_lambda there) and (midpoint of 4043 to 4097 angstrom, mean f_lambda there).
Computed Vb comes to -0.13 mag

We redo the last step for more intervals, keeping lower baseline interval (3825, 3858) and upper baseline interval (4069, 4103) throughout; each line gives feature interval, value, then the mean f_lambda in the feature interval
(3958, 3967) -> 0.385 mag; 14.6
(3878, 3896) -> 0.013 mag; 17.3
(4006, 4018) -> -0.209 mag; 27.8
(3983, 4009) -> -0.184 mag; 26.3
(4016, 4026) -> -0.214 mag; 28.4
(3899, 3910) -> -0.131 mag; 20.6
